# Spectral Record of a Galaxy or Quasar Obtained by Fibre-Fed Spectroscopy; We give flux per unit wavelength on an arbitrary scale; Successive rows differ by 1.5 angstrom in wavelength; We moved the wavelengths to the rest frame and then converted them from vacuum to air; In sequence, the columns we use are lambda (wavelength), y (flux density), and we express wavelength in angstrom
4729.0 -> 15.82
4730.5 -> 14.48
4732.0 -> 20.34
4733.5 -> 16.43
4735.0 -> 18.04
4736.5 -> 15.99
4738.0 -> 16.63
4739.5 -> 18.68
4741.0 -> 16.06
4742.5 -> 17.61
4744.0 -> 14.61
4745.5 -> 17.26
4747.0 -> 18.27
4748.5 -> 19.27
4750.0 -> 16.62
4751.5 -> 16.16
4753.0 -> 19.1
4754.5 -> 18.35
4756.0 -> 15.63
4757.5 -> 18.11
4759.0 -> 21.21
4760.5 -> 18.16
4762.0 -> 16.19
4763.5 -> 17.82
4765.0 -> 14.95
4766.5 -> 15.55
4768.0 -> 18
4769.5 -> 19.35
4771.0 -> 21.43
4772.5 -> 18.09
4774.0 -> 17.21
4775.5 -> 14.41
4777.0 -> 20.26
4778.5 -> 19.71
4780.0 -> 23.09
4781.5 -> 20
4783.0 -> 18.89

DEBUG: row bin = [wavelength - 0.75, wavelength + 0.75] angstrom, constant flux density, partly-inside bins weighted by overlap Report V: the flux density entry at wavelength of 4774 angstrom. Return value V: 17.21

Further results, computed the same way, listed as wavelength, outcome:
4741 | 16.06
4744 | 14.61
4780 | 23.09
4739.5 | 18.68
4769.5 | 19.35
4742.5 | 17.61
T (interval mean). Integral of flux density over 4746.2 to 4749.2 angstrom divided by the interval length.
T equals 18.7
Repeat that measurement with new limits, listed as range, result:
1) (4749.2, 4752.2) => 16.4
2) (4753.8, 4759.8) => 18.3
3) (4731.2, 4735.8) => 18.2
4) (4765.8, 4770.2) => 17.6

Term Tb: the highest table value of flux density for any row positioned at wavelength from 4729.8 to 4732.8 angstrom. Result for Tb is 20.34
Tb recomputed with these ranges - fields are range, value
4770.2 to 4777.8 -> 21.43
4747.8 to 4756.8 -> 19.27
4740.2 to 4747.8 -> 18.27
